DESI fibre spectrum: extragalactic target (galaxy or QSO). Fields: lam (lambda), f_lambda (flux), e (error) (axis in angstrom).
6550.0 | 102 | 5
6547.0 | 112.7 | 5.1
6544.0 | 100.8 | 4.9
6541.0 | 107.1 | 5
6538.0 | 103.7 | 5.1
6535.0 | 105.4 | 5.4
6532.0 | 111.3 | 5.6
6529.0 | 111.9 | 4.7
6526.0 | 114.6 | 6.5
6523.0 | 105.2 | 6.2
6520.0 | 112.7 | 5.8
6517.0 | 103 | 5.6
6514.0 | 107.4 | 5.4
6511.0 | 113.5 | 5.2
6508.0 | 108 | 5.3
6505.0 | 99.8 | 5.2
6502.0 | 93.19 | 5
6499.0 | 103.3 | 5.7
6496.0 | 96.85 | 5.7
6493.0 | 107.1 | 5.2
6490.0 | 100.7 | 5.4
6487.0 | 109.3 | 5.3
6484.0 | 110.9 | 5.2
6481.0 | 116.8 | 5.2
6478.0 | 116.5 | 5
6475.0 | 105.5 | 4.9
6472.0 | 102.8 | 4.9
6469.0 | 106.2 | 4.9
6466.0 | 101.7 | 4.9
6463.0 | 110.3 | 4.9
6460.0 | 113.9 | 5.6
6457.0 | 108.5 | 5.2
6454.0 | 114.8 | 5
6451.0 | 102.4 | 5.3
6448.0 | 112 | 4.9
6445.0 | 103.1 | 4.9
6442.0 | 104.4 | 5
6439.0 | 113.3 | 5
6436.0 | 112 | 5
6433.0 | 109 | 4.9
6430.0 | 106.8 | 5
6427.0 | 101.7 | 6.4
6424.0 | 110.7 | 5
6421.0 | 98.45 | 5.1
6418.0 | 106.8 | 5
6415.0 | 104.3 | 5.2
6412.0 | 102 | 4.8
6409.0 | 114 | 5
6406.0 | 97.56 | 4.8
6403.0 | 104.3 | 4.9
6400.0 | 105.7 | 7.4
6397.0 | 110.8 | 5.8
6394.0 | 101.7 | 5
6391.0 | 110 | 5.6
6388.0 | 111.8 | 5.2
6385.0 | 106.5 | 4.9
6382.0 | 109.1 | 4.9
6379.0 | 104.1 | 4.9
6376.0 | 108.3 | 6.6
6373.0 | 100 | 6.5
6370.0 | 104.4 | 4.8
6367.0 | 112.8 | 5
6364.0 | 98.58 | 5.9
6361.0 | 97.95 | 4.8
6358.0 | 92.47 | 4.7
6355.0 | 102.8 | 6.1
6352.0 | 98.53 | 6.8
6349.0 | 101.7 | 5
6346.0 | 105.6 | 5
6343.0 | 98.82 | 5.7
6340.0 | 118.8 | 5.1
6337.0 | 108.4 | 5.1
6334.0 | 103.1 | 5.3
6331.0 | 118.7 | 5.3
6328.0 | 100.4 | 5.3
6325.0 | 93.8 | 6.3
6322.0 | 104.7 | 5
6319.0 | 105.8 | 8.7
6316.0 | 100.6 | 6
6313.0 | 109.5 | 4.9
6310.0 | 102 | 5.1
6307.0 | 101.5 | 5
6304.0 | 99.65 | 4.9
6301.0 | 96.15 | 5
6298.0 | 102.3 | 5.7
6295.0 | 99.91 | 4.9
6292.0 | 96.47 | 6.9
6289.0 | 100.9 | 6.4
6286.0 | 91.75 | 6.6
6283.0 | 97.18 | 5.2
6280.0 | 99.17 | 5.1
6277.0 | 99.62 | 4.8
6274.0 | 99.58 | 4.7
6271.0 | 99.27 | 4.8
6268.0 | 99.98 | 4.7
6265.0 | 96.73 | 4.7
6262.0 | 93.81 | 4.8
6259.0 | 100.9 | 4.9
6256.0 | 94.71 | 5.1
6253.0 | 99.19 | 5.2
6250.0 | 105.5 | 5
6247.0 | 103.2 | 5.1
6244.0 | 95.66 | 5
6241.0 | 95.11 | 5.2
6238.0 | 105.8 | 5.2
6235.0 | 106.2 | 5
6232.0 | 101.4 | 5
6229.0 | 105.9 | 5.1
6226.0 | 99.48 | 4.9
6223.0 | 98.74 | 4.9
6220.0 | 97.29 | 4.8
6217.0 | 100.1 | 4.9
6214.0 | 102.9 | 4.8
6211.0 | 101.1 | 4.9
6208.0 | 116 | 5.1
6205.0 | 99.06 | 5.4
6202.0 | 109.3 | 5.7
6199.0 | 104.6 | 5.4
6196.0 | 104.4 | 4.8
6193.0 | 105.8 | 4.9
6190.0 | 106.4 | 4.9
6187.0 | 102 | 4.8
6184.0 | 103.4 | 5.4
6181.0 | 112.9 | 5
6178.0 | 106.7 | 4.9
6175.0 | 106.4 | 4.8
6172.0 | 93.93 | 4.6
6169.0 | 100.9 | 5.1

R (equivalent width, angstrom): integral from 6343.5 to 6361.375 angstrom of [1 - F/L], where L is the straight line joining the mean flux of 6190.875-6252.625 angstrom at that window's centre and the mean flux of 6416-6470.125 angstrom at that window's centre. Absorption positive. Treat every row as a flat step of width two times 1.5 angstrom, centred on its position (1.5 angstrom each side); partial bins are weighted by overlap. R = 0.97 angstrom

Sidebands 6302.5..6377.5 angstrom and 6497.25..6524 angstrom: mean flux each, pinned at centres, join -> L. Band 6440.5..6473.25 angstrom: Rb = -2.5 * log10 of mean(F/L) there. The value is -0.03 mag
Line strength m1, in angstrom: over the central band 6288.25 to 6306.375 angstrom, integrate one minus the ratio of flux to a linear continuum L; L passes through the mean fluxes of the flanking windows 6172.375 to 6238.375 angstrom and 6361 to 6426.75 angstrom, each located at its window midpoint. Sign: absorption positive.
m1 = 1.0 angstrom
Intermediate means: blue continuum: 104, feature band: 99.3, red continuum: 106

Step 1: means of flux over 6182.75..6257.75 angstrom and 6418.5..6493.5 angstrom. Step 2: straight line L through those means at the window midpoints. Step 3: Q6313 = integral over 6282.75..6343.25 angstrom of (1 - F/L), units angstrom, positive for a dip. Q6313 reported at 1.2 angstrom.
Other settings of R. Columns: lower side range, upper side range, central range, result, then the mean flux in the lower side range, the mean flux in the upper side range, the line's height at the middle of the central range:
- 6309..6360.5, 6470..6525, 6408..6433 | -0.1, 104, 106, 105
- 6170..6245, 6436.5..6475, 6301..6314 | 0.4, 103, 108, 105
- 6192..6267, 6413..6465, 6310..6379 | 0.7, 102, 108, 105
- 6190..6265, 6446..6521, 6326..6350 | -0.6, 102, 107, 104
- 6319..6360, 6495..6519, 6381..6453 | -2.1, 104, 103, 104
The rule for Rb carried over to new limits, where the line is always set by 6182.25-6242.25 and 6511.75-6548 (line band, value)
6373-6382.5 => 0.00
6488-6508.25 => 0.07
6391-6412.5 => 0.01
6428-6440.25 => -0.03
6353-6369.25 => 0.05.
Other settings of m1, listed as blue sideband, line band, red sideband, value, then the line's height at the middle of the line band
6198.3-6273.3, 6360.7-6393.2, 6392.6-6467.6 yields -0.2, 105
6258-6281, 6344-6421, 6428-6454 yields 0.4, 105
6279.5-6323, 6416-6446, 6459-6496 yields -0.2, 106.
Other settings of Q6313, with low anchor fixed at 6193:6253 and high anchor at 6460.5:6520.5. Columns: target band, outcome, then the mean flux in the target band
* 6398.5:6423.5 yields 0.2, 104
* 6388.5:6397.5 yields -0.2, 108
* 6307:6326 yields 0.2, 103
